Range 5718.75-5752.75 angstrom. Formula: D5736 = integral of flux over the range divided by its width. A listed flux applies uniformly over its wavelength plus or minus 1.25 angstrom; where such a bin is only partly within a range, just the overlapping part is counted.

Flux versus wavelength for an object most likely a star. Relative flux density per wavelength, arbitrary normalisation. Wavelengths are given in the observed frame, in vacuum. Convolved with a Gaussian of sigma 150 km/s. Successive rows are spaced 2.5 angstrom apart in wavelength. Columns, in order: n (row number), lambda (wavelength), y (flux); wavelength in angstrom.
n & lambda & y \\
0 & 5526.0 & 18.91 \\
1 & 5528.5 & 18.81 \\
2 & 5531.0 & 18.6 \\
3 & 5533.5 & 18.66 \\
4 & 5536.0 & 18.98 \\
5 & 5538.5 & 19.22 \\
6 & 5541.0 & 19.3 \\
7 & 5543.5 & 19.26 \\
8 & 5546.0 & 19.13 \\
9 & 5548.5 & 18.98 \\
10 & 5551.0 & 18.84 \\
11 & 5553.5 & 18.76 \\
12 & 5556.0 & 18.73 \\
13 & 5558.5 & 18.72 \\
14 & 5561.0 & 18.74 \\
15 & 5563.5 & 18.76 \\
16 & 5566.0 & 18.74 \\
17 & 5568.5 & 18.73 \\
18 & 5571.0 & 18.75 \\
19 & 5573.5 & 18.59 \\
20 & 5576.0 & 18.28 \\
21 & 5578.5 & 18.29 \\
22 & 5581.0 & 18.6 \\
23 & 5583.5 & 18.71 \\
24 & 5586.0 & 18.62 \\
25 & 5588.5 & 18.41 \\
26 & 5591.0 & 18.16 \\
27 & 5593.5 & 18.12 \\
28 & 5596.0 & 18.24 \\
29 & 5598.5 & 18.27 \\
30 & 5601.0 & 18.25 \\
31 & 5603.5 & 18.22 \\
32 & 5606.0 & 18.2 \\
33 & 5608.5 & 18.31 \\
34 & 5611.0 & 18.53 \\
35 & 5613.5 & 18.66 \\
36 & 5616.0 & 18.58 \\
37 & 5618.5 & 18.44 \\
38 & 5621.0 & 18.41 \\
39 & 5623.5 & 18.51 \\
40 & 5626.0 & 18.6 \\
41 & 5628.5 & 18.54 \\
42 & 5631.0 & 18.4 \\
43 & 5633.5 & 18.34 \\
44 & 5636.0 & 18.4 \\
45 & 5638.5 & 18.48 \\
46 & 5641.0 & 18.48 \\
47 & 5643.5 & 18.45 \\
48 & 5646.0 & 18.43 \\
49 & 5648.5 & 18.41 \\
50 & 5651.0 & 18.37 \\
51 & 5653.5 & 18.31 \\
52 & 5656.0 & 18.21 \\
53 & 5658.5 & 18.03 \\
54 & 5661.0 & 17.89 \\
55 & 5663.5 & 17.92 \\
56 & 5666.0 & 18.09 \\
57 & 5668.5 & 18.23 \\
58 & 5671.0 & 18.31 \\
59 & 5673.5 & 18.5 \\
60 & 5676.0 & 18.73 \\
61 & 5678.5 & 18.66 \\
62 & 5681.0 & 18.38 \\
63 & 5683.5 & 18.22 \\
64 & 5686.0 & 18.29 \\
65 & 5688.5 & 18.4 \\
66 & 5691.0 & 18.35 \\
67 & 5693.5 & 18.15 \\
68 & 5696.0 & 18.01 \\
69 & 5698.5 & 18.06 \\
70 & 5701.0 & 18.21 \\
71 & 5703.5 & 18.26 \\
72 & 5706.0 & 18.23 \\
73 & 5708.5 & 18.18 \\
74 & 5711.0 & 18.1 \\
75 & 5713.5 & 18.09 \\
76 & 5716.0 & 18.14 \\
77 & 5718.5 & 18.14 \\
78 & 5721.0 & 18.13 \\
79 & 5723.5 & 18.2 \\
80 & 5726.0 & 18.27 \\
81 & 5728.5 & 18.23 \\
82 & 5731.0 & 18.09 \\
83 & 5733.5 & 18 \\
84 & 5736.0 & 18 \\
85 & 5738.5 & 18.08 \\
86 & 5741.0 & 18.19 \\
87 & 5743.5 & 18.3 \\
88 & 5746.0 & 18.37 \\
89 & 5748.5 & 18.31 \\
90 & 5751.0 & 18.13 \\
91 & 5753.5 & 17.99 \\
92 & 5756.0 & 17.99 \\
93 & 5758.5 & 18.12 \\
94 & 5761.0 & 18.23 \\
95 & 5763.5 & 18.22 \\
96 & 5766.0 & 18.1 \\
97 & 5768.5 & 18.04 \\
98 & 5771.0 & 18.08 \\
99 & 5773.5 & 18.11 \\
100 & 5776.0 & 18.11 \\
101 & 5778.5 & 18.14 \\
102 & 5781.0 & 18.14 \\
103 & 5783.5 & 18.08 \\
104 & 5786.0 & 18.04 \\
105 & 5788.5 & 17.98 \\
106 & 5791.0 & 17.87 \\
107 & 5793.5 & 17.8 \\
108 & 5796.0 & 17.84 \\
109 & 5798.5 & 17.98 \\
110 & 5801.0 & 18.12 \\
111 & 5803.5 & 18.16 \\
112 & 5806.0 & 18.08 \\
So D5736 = 18.2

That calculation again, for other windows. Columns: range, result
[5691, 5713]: 18.2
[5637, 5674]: 18.3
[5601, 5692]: 18.4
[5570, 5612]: 18.4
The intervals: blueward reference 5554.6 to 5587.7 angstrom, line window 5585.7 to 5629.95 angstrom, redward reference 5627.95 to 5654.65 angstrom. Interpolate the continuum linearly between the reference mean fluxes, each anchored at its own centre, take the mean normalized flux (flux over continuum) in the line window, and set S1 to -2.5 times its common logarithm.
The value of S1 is 0.01 mag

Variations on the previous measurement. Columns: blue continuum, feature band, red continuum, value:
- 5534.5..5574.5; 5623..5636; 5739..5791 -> 0.01 mag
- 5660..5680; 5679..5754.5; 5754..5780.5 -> 0.00 mag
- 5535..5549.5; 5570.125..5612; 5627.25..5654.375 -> 0.02 mag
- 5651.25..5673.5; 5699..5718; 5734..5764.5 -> 0.00 mag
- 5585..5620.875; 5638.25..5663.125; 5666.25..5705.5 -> 0.00 mag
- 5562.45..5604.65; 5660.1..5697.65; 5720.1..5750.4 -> 0.00 mag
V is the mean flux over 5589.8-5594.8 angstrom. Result 18.1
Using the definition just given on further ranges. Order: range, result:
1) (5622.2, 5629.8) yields 18.5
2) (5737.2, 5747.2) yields 18.2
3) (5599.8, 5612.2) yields 18.3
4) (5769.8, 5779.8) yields 18.1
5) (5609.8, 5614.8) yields 18.6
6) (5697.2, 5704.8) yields 18.2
